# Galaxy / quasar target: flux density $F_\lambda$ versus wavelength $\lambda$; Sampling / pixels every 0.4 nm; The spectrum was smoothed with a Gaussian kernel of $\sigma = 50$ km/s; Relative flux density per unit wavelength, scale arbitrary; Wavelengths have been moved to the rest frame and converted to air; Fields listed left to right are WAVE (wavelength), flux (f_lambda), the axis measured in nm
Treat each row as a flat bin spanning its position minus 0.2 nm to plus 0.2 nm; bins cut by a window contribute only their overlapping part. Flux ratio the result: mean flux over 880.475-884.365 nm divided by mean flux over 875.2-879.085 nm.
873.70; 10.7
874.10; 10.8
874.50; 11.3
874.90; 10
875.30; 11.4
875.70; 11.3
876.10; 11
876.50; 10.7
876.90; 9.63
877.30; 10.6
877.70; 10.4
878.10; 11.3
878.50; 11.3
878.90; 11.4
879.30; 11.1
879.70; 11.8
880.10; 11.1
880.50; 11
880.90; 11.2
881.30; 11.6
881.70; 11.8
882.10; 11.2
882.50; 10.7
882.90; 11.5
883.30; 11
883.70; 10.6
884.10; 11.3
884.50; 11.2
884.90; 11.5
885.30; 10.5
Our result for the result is 1.03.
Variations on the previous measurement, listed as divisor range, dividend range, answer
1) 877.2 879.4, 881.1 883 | 1.03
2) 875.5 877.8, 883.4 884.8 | 1.04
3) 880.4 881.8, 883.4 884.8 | 0.97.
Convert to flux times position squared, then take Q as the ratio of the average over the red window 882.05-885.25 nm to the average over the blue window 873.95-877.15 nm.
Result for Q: 1.05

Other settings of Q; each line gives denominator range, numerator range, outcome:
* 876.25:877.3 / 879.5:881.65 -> 1.12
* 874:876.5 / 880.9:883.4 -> 1.05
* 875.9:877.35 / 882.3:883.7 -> 1.07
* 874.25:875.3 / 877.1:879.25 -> 1.03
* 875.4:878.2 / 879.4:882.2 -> 1.07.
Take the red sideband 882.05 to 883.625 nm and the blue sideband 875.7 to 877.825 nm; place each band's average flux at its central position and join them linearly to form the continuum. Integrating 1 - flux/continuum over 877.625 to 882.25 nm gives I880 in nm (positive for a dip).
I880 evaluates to -0.206 nm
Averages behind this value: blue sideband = 10.5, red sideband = 11.1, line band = 11.3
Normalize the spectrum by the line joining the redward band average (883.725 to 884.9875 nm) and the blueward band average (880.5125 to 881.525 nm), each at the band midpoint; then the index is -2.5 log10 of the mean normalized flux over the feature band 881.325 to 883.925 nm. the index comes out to 0.01 mag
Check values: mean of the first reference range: 11.3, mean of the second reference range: 11.2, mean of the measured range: 11.2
